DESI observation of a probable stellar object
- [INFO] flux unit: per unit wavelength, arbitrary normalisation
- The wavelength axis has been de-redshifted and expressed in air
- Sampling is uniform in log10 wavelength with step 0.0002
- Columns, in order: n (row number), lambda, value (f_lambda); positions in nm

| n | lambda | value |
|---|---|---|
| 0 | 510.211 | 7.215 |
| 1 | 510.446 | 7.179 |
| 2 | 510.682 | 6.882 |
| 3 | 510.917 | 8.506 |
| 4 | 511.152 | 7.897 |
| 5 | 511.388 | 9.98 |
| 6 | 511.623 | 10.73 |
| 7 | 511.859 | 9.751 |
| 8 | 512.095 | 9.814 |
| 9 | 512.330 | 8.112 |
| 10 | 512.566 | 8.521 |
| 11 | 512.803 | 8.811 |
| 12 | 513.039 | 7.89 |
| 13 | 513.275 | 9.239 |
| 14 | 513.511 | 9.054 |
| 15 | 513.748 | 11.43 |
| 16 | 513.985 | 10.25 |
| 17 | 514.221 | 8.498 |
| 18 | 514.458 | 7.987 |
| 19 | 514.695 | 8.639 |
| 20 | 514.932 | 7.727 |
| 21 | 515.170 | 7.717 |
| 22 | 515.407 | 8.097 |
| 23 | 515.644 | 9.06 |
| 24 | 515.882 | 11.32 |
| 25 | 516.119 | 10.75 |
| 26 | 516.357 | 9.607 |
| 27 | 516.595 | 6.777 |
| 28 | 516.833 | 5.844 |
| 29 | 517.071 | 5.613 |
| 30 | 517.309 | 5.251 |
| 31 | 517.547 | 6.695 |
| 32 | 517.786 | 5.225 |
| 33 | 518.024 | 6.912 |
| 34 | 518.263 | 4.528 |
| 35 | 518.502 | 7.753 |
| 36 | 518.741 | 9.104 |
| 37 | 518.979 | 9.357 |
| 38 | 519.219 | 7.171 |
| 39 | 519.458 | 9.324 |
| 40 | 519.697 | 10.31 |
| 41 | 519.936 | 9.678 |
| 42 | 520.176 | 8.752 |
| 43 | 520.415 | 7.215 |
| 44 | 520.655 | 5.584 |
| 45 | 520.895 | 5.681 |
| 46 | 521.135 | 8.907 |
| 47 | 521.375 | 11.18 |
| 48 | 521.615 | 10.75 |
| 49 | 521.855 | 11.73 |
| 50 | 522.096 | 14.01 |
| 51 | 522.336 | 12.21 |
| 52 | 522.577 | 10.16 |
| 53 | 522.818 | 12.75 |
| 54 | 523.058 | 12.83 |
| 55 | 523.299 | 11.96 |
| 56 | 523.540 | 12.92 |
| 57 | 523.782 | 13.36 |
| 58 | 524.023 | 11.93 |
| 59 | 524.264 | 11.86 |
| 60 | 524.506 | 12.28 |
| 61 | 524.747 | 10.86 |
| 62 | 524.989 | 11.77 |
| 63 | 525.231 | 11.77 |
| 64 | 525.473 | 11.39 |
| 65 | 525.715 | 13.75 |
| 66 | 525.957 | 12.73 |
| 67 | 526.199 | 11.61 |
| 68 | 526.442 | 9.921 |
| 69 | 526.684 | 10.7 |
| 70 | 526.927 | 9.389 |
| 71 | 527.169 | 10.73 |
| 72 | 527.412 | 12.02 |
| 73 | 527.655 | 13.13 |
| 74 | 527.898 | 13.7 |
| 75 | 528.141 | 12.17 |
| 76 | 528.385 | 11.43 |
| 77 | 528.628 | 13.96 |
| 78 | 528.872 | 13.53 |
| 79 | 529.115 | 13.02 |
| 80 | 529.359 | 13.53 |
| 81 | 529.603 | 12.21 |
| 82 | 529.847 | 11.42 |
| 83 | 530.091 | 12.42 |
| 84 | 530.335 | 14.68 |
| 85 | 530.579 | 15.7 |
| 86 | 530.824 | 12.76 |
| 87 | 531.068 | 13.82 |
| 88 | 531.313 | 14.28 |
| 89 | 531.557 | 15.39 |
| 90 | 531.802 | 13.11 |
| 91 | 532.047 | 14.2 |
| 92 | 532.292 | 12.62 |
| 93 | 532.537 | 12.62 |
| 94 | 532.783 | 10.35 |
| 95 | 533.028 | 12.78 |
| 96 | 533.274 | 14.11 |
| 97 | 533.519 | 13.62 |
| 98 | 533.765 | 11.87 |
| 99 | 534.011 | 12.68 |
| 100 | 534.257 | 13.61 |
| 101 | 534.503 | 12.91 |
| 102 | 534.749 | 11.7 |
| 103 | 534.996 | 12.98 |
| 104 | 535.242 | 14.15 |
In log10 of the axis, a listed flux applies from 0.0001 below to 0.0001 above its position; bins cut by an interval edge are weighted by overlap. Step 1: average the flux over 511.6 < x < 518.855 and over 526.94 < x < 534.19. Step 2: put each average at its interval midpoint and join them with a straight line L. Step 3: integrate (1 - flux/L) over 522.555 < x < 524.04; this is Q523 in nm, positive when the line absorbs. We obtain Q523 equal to -0.23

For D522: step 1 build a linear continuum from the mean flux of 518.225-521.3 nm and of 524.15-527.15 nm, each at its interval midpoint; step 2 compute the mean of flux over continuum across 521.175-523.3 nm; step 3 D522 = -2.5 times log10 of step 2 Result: -0.24 mag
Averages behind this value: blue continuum 8.09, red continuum 11.5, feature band 11.8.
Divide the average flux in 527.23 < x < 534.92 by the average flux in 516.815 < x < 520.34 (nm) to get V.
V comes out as 1.7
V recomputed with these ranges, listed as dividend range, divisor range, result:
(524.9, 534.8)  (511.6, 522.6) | 1.46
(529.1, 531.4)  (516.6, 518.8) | 2.13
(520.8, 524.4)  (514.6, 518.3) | 1.53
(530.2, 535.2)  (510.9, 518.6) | 1.60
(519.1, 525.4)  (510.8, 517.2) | 1.21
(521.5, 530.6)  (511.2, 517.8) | 1.43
